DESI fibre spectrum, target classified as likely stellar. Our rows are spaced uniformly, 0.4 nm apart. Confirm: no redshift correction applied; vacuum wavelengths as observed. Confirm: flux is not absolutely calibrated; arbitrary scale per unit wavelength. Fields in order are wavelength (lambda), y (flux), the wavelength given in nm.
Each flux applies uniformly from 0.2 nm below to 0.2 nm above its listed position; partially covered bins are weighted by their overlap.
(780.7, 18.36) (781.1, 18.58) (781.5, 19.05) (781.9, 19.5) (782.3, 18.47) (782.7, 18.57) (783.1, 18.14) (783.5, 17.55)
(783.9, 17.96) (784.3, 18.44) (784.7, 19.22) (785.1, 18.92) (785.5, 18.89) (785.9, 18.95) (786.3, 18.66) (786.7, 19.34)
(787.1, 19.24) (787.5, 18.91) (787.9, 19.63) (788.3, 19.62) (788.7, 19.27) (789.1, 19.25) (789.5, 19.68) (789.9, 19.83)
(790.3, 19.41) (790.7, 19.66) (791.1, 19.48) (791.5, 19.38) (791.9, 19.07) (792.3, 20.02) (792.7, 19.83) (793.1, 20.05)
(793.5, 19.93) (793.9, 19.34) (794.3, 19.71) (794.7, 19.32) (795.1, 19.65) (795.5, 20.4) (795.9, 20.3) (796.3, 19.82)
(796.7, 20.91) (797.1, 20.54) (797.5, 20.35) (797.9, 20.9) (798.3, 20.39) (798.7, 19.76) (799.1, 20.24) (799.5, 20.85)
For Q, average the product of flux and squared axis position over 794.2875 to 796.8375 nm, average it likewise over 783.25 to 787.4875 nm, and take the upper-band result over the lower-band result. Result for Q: 1.10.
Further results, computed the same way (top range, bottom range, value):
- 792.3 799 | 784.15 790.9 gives 1.07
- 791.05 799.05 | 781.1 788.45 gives 1.09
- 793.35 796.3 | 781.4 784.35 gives 1.11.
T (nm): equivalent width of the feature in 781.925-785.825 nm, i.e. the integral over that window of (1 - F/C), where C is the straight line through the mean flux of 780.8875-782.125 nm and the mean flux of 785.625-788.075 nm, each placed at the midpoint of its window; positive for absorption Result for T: 0.11 nm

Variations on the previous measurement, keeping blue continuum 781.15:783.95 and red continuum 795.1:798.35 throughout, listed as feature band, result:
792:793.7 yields -0.002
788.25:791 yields -0.011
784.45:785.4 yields -0.010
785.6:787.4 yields 0.000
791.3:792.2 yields 0.019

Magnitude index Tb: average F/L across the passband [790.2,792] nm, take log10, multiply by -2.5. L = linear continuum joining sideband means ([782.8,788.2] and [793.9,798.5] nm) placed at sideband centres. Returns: 0.00 mag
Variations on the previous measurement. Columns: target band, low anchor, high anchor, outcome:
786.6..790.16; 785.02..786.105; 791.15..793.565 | -0.01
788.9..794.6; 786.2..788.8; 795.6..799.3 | 0.01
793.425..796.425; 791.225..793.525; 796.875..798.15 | 0.02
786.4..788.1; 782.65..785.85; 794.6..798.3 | -0.02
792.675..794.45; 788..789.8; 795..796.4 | 0.01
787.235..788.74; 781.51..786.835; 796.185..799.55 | -0.01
